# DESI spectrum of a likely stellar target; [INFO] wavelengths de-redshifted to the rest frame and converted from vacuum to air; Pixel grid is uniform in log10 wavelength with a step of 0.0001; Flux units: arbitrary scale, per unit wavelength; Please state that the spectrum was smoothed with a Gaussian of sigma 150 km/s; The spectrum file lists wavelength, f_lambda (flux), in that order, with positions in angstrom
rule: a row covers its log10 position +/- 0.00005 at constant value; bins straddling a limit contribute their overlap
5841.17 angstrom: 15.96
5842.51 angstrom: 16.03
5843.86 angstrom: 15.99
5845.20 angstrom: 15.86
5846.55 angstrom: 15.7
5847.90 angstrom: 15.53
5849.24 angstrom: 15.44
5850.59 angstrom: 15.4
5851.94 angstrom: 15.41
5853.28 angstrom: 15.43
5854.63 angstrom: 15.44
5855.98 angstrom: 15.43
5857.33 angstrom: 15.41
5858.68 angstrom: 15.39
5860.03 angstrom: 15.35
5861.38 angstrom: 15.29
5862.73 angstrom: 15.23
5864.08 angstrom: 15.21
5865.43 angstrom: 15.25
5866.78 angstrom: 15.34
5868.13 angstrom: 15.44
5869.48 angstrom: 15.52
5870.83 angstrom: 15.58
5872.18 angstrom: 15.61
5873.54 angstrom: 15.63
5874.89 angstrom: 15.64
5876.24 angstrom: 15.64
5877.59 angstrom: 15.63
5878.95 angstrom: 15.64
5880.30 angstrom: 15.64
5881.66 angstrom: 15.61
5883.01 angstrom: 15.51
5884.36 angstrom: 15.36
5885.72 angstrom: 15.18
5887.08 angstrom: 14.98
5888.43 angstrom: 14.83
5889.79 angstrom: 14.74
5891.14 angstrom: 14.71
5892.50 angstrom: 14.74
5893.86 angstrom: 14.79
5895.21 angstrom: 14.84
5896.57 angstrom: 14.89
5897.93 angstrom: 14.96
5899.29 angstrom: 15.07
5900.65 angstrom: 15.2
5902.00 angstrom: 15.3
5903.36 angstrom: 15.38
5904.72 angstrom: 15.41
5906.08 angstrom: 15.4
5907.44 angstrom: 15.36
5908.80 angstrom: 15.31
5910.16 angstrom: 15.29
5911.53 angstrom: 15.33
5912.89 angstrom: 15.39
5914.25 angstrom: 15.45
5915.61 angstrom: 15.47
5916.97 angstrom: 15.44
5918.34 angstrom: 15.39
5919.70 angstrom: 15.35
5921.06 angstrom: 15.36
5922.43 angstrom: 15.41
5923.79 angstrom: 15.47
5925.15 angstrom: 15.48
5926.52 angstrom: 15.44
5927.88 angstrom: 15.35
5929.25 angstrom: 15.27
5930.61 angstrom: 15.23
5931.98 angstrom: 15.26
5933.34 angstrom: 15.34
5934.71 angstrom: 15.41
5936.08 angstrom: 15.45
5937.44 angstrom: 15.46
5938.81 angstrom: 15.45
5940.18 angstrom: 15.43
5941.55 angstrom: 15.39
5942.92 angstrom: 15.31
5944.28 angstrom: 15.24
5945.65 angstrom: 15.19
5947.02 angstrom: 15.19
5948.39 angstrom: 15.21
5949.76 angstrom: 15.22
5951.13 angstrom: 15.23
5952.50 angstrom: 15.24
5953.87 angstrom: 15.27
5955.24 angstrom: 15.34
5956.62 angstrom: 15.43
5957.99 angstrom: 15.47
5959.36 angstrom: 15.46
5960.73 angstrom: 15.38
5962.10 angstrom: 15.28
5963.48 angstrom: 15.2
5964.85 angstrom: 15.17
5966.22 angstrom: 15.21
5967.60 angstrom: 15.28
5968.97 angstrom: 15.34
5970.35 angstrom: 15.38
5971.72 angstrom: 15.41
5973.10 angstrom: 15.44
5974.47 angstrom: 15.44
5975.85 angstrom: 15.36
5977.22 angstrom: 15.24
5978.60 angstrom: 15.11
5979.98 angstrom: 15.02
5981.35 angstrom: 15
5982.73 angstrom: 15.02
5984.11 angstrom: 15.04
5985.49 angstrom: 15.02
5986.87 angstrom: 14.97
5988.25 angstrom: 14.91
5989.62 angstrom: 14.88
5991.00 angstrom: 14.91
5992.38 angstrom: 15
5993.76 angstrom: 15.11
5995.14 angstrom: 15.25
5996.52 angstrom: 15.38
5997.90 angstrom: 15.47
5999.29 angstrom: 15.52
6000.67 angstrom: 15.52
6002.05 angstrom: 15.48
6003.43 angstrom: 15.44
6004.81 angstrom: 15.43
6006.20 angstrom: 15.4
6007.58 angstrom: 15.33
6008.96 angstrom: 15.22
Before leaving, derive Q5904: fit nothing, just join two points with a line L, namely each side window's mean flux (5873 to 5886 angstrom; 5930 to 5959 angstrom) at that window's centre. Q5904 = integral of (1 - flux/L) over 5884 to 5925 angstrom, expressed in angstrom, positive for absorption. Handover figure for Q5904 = 0.73 angstrom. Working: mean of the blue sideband 15.6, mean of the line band 15.2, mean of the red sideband 15.3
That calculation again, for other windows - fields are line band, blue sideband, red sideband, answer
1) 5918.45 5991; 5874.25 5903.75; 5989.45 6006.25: -0.1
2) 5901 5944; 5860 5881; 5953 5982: 0.0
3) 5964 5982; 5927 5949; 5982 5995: -0.2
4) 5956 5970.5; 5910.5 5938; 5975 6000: -0.1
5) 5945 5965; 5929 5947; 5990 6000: 0.0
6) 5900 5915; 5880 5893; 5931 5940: -0.1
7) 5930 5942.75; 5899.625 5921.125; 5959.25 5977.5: 0.0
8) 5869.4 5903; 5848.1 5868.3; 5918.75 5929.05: 0.3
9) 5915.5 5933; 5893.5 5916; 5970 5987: -0.2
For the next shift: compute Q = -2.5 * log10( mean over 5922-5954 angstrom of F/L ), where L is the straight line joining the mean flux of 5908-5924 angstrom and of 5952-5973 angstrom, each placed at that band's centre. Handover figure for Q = 0.00 mag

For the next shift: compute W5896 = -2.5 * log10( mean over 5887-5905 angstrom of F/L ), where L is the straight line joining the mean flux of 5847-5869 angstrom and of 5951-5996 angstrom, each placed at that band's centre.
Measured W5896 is 0.024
